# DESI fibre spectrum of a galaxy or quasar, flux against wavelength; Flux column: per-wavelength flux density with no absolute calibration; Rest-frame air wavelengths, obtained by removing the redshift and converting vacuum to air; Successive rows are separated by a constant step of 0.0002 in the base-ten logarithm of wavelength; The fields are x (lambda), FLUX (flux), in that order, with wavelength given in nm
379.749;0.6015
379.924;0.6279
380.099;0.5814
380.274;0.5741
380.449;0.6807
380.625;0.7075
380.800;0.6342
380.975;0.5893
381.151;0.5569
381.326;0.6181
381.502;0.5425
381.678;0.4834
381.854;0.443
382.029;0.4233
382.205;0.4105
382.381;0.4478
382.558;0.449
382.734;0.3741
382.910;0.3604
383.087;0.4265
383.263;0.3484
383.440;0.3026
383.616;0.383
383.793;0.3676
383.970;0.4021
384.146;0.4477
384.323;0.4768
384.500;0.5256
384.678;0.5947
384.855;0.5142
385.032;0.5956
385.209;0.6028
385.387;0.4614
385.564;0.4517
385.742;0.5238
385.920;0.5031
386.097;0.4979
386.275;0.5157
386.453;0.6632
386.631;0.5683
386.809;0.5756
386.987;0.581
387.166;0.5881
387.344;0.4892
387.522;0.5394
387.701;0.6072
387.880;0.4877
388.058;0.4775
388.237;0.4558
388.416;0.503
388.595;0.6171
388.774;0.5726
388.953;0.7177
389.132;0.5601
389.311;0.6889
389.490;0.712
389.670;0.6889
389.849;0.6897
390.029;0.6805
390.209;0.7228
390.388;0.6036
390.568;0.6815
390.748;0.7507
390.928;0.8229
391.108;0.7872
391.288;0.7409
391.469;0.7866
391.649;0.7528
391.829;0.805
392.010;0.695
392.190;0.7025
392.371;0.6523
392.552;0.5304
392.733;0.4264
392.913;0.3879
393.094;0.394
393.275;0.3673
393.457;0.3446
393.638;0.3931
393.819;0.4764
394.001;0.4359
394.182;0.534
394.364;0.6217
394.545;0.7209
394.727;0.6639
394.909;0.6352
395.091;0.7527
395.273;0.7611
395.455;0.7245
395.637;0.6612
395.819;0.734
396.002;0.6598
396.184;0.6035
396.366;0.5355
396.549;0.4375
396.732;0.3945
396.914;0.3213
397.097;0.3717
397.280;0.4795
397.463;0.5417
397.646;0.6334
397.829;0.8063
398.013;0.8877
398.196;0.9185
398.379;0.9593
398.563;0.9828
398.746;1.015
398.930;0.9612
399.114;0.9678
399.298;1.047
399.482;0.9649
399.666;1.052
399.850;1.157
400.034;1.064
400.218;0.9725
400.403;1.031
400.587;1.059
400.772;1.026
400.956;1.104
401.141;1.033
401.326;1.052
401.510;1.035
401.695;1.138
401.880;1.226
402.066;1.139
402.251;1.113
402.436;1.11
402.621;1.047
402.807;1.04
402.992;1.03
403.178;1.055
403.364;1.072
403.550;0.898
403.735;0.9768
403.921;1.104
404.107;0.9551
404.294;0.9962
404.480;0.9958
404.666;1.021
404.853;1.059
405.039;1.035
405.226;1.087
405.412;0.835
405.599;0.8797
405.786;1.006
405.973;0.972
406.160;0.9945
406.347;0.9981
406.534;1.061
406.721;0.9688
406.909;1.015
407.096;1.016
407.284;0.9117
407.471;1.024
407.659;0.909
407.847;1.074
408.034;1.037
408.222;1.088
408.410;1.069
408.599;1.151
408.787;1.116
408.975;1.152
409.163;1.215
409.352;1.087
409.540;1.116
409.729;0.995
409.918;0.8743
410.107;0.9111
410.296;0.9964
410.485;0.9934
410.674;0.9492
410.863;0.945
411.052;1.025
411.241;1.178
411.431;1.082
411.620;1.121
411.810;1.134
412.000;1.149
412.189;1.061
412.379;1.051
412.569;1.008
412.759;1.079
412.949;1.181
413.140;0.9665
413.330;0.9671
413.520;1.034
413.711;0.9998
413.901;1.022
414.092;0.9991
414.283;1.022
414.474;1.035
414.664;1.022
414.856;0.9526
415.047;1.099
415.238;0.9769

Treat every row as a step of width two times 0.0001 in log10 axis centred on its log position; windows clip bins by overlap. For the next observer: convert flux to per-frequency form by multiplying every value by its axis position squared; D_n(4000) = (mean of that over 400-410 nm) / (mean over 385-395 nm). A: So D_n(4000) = 1.9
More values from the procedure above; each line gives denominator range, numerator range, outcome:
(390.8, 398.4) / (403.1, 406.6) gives 1.72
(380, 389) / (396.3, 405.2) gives 1.98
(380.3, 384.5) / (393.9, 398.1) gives 1.37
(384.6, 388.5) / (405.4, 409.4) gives 2.13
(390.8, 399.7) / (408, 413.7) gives 1.70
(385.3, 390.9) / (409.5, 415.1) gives 1.97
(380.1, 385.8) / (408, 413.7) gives 2.47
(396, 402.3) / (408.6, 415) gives 1.26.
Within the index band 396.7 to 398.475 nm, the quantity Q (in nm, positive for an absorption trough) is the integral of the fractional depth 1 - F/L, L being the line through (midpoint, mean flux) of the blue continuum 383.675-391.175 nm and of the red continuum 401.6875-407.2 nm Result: 0.438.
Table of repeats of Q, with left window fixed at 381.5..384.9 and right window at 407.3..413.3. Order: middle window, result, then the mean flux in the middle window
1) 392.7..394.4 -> 0.60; 0.433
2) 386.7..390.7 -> -0.31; 0.603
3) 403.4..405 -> -0.16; 1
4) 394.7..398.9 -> 0.38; 0.678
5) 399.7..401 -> -0.37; 1.06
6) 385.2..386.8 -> -0.11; 0.531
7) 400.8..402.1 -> -0.38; 1.1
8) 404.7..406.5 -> -0.08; 0.989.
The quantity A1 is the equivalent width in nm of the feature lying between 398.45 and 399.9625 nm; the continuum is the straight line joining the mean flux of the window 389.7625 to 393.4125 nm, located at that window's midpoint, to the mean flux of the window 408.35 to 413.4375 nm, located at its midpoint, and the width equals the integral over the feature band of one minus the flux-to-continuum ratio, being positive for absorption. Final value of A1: -0.39 nm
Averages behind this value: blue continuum 0.645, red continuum 1.06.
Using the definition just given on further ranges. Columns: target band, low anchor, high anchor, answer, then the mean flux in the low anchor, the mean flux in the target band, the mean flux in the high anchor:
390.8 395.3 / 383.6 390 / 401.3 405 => 0.79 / 0.549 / 0.606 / 1.05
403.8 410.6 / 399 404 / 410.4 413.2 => 0.26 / 1.06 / 1.02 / 1.06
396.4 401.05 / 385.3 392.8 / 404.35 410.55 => -0.04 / 0.617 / 0.843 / 1.02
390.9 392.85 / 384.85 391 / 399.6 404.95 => 0.07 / 0.592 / 0.692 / 1.05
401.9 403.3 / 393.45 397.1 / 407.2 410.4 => -0.44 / 0.571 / 1.08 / 1.04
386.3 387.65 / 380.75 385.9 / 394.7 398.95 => -0.10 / 0.474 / 0.57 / 0.681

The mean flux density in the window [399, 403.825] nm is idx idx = 1.05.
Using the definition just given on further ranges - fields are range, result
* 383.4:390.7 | 0.555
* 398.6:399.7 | 0.998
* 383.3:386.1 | 0.475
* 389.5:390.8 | 0.688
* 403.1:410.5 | 1.02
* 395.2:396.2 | 0.696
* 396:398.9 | 0.666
